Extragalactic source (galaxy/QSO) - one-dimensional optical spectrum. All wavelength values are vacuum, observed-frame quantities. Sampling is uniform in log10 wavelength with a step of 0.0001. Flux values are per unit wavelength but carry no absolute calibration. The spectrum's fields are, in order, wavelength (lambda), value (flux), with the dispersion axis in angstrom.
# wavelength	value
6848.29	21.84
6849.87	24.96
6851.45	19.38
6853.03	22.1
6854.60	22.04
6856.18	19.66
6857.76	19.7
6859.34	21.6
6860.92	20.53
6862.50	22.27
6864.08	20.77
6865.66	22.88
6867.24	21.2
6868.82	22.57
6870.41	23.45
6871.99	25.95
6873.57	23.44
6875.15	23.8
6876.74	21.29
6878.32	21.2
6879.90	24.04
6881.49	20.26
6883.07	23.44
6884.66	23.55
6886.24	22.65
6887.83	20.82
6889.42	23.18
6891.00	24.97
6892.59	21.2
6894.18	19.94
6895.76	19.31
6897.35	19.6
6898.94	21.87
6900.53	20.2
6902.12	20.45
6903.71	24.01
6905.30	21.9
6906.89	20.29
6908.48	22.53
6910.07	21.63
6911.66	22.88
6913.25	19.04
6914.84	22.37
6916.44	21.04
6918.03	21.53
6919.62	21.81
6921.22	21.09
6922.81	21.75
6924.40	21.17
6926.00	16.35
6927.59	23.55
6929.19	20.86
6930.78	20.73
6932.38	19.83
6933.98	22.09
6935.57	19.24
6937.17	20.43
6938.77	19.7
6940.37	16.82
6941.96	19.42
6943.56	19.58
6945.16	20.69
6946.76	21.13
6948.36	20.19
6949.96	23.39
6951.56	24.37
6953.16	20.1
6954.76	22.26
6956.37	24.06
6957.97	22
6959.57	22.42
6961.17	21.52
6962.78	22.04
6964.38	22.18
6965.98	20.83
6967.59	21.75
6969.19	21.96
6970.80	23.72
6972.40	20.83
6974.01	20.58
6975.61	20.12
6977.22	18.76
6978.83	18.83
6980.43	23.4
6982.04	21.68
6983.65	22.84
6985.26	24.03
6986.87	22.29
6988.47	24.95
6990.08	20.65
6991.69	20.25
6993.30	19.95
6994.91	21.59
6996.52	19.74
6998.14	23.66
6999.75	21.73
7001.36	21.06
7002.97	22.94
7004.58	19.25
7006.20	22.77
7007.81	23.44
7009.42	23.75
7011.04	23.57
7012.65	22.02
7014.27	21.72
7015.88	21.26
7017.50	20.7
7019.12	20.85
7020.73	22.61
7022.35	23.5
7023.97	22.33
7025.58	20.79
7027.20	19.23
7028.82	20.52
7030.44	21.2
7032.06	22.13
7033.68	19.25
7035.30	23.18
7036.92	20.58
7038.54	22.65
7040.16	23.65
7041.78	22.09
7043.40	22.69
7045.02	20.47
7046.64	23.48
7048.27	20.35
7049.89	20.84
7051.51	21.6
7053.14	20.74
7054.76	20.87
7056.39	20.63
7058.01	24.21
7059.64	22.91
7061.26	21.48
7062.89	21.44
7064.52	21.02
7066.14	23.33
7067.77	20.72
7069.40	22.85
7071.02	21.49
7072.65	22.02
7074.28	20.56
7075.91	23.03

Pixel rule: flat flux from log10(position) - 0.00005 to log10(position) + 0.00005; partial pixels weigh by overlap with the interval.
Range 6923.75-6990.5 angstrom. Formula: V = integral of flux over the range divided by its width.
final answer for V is 21.3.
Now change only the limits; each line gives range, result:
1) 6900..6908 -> 21.5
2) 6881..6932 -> 21.4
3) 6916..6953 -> 20.7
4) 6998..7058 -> 21.7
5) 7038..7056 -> 21.7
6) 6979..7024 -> 22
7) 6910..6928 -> 21.1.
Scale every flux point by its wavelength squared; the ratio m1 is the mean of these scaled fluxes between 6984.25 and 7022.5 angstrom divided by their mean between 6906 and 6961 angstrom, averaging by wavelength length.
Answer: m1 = 1.06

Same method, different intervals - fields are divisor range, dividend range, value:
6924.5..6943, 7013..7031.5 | 1.10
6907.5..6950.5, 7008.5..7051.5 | 1.08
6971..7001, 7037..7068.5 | 1.04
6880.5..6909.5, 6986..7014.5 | 1.04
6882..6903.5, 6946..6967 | 1.04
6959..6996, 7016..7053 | 1.01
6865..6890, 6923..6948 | 0.90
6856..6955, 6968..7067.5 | 1.05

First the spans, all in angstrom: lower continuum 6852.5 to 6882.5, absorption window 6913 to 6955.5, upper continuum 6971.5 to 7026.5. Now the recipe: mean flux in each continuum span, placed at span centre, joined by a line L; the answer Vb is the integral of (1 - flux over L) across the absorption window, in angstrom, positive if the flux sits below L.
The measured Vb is 2.15 angstrom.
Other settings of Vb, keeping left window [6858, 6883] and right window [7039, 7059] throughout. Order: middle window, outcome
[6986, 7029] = 0.3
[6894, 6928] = 1.7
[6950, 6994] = 0.4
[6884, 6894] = -0.1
